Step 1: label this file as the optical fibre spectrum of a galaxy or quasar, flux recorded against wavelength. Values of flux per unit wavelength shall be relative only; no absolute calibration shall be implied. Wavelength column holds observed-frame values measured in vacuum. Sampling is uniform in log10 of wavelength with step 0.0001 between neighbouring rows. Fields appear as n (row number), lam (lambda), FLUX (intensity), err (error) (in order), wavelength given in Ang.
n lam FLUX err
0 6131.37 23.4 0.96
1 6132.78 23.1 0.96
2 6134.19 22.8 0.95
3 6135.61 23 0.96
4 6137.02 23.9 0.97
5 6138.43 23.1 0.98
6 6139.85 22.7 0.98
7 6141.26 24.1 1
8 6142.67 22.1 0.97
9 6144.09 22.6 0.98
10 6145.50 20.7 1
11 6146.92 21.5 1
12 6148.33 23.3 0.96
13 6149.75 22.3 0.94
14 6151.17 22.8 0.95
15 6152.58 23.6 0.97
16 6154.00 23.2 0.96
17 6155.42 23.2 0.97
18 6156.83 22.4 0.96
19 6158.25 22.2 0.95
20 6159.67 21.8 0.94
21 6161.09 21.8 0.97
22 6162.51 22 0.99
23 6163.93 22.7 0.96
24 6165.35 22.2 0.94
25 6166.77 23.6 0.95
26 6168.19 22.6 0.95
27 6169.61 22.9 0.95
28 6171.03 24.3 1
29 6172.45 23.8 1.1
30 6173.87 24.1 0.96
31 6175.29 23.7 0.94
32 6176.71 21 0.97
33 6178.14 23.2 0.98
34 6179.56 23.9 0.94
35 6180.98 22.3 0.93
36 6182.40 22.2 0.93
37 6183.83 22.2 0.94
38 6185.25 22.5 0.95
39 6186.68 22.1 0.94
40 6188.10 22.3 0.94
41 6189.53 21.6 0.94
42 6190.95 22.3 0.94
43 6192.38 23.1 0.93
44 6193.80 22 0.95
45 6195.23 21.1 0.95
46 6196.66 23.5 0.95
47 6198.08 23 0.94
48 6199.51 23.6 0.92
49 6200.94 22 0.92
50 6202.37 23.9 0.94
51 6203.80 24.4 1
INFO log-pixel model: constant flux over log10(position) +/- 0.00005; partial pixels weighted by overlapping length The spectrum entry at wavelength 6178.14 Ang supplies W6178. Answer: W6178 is 23.2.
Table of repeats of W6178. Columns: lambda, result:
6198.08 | 23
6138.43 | 23.1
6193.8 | 22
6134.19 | 22.8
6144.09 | 22.6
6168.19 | 22.6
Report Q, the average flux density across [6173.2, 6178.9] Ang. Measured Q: 23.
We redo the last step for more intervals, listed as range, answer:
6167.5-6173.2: 23.4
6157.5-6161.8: 21.9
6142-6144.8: 22.3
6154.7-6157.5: 22.8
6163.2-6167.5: 22.8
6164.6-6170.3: 22.8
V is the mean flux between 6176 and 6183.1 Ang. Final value 22.5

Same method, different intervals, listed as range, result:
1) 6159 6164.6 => 22.1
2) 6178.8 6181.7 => 23.2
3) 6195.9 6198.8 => 23.2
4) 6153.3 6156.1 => 23.2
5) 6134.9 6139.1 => 23.3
